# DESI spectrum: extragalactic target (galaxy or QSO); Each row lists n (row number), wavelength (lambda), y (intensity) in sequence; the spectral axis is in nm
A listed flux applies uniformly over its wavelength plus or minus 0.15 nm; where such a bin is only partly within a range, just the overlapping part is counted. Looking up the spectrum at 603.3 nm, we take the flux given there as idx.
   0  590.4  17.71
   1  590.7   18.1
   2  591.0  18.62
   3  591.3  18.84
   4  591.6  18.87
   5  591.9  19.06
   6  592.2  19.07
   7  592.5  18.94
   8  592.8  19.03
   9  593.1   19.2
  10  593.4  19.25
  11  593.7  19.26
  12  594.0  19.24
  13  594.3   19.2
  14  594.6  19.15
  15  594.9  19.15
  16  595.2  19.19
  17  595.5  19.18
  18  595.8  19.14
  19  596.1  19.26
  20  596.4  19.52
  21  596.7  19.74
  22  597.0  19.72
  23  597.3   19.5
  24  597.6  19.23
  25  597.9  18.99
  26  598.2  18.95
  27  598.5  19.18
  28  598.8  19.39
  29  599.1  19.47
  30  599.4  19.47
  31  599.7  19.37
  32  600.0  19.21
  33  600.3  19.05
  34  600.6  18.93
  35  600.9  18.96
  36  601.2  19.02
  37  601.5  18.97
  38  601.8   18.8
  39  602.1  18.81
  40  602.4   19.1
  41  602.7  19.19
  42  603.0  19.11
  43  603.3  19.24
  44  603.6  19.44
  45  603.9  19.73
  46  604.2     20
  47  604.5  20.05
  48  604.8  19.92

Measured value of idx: 19.24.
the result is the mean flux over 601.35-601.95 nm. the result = 18.9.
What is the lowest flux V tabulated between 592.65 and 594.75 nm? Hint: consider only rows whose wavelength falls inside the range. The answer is 19.03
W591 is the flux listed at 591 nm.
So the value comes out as 18.62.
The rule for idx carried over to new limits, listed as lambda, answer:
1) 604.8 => 19.92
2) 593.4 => 19.25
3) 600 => 19.21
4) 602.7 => 19.19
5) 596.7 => 19.74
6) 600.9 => 18.96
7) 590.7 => 18.1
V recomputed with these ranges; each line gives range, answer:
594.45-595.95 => 19.14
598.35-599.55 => 19.18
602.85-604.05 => 19.11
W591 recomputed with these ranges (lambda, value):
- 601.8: 18.8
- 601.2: 19.02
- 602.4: 19.1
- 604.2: 20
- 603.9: 19.73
